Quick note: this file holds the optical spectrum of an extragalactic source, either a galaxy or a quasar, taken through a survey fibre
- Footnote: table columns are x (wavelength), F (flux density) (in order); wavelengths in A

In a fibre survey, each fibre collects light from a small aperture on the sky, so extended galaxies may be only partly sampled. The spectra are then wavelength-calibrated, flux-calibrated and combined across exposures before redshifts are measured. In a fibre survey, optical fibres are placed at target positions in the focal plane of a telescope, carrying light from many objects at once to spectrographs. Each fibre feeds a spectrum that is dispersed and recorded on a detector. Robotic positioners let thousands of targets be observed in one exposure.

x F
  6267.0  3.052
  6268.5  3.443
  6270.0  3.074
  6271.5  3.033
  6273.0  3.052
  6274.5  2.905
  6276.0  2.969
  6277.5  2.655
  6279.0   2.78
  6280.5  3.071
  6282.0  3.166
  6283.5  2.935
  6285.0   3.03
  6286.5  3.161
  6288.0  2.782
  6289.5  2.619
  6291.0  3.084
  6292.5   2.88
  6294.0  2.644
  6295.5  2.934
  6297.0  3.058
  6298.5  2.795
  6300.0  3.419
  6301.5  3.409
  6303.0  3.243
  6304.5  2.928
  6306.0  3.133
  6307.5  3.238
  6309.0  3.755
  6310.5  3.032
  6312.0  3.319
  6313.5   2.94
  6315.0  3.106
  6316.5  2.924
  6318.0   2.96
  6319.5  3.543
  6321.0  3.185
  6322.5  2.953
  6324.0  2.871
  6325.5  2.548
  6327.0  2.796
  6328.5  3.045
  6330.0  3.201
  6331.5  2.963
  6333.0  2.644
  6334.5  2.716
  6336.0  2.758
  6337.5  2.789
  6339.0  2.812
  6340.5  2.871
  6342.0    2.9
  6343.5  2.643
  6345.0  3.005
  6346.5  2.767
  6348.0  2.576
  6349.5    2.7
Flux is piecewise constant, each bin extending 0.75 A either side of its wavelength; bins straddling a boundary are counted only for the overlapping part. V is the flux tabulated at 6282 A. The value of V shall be 3.166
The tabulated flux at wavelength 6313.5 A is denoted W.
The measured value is 2.94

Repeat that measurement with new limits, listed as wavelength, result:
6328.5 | 3.045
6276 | 2.969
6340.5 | 2.871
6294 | 2.644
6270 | 3.074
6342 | 2.9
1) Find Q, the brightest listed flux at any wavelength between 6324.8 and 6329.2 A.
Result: 3.045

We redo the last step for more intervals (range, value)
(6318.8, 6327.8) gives 3.543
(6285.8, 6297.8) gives 3.161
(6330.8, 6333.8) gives 2.963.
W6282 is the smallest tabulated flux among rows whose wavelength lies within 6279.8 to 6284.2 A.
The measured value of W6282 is 2.935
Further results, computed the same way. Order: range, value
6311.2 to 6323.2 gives 2.924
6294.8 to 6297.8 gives 2.934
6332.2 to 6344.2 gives 2.643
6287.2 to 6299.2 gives 2.619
